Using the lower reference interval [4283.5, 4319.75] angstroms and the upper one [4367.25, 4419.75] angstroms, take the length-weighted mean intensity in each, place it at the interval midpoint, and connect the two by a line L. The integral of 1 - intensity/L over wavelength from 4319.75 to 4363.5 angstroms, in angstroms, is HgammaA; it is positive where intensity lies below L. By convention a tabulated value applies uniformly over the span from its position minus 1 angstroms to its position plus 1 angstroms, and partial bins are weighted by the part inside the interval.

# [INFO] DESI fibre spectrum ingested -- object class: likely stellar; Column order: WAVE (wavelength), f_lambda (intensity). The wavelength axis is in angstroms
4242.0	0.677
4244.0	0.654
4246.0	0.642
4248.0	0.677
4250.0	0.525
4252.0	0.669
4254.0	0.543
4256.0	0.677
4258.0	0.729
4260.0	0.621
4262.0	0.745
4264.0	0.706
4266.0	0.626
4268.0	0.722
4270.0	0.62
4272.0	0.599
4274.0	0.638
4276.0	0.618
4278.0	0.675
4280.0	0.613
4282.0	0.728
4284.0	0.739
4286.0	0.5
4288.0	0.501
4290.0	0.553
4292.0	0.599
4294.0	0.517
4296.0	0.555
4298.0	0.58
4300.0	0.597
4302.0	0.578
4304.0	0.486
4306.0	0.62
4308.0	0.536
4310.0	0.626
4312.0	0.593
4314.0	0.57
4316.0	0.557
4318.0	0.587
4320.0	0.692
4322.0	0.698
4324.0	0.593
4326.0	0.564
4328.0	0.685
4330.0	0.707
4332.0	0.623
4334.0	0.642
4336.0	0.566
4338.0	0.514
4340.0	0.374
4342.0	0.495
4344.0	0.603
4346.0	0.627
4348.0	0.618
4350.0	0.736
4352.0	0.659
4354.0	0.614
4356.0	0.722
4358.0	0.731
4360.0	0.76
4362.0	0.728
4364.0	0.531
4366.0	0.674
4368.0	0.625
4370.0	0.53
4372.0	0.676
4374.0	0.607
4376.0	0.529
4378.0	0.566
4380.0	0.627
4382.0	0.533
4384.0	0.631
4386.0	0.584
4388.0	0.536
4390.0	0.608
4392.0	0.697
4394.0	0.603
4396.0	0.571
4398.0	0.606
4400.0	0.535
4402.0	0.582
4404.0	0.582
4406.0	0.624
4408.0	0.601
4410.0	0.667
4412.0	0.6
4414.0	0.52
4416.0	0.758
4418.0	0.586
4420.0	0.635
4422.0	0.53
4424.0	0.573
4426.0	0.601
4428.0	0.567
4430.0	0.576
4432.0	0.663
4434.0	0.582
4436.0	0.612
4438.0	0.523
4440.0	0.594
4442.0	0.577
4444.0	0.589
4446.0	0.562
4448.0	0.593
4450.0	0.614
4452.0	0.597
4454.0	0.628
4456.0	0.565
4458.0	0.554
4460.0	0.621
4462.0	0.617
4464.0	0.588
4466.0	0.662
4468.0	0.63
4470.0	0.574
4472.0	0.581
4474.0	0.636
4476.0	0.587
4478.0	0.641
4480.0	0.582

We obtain -3.6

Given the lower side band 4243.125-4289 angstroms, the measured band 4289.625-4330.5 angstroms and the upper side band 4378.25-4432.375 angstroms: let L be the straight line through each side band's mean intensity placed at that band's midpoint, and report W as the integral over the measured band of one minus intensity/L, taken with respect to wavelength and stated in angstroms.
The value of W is 2.2 angstroms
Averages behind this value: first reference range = 0.642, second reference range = 0.599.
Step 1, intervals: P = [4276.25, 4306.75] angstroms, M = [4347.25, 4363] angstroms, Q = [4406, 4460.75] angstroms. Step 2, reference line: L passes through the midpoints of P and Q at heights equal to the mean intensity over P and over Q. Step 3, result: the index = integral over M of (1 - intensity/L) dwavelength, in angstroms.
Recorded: -2.8 angstroms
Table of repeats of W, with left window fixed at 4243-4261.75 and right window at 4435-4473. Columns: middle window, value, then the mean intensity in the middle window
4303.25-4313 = 0.8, 0.574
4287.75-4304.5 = 2.0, 0.556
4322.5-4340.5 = 0.8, 0.594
